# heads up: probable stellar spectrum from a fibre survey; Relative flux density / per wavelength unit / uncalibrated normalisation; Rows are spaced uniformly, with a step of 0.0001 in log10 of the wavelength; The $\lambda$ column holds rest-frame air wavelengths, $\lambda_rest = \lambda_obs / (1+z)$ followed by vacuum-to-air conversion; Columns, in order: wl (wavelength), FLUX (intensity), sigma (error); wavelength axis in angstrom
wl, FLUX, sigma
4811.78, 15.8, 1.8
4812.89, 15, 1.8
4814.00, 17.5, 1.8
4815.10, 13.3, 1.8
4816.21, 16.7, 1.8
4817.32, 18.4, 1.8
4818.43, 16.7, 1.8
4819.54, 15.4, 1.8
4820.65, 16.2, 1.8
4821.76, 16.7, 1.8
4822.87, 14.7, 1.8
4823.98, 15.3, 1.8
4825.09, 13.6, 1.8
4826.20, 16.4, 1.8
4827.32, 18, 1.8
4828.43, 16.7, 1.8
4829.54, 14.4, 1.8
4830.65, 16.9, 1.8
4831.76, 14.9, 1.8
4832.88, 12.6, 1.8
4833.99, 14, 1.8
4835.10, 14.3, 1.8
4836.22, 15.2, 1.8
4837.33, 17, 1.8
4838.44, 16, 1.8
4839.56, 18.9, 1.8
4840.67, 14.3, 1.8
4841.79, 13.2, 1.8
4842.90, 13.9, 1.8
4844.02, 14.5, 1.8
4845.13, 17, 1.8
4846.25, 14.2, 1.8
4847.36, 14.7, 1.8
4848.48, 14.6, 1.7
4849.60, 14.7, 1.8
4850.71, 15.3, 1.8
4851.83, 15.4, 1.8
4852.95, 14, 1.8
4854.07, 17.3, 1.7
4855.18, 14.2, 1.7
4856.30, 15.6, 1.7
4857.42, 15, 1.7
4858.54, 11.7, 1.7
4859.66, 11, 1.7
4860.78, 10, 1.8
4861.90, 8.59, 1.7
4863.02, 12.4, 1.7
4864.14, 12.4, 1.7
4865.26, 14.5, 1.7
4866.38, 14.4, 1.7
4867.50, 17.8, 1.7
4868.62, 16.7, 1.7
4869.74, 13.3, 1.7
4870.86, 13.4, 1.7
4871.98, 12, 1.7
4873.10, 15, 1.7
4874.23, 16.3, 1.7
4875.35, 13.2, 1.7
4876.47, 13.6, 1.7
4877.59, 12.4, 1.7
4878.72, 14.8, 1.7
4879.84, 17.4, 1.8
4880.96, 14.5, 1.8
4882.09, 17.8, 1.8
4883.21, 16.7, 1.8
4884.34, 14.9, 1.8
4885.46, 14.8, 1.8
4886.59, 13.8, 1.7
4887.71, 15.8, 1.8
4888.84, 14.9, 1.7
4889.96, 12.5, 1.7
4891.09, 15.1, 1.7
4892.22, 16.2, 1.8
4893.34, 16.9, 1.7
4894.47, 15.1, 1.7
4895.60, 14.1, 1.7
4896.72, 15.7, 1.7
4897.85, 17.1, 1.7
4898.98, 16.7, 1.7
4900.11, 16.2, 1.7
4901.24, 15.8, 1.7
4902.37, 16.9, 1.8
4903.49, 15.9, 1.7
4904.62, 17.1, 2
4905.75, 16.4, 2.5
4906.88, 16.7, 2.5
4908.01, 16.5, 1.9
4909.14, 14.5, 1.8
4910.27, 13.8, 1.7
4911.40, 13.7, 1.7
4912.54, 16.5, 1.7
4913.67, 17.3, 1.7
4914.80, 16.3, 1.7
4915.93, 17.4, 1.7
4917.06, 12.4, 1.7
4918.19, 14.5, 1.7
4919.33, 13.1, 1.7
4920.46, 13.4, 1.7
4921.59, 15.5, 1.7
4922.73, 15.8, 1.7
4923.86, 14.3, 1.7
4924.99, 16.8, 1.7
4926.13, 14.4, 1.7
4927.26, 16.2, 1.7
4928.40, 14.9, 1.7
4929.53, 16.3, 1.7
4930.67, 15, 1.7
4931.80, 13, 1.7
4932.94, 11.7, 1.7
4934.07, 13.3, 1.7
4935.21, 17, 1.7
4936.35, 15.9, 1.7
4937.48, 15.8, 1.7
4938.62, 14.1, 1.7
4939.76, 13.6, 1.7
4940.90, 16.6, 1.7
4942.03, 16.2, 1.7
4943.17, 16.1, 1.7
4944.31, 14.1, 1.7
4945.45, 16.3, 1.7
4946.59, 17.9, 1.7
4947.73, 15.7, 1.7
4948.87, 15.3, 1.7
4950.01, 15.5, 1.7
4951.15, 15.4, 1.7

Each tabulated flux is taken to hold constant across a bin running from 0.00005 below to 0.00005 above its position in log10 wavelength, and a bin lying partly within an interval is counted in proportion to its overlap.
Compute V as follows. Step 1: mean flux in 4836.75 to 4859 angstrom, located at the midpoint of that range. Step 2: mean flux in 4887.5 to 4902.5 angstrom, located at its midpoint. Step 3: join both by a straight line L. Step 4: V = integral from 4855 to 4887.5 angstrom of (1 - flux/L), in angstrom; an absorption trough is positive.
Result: 2.7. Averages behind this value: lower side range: 15.1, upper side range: 15.6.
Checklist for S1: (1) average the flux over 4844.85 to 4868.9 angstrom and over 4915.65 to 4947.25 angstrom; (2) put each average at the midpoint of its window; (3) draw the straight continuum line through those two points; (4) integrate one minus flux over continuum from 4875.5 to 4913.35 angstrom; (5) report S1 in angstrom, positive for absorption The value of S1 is -2.33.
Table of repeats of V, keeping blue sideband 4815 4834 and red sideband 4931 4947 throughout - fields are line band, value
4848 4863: 1.9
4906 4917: -0.3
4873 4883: 0.2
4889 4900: -0.1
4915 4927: 0.3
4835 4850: 0.4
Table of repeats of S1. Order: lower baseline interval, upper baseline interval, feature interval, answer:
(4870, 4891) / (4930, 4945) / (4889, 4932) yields -2.0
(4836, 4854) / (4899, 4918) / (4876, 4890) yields 0.5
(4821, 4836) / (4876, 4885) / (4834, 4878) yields 2.8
